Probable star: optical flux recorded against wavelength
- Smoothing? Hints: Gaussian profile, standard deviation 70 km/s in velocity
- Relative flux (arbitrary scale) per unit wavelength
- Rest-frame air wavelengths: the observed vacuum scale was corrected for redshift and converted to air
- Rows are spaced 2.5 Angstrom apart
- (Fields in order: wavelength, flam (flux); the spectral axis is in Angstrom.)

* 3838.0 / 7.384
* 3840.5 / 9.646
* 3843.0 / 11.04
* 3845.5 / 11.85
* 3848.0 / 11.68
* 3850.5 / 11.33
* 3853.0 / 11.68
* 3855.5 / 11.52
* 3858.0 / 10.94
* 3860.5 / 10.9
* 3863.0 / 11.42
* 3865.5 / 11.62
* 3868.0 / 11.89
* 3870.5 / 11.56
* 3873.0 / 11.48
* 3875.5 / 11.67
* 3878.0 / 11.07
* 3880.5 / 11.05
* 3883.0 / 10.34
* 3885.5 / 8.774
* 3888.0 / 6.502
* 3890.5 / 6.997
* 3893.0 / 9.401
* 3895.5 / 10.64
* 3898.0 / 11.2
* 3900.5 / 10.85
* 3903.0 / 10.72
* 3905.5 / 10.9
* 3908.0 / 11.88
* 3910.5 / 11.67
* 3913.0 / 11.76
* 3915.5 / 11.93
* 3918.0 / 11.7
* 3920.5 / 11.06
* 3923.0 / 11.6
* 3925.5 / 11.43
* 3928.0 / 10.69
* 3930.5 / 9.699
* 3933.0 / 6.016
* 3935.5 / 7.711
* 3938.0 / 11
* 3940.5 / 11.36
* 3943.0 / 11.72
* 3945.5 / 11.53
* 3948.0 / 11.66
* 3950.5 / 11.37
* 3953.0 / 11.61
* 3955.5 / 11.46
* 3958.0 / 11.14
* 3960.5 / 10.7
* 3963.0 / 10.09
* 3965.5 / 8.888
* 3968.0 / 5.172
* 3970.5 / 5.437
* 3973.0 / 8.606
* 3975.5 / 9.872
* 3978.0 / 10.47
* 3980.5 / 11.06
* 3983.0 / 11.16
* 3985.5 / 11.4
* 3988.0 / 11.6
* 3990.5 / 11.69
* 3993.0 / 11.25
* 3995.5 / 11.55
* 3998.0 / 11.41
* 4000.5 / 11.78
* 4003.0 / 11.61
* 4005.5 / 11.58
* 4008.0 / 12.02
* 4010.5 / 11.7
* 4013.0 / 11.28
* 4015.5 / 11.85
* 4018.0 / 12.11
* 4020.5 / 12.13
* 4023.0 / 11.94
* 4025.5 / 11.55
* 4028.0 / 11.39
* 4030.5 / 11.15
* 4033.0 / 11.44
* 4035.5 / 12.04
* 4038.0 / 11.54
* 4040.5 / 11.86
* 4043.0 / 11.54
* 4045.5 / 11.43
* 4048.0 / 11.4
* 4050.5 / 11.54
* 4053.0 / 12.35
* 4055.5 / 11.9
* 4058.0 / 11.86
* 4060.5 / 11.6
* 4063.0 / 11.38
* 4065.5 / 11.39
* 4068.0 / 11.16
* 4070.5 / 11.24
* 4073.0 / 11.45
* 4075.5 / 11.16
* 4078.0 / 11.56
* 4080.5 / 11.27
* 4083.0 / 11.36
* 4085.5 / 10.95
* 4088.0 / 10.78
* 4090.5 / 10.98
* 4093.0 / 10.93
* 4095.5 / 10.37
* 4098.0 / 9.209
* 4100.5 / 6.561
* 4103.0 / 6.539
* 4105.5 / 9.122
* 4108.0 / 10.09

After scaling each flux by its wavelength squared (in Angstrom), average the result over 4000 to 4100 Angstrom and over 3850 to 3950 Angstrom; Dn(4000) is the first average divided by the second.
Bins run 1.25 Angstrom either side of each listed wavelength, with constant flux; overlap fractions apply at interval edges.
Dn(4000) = 1.15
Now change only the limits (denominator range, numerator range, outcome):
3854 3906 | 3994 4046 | 1.19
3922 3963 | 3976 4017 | 1.10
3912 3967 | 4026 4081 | 1.14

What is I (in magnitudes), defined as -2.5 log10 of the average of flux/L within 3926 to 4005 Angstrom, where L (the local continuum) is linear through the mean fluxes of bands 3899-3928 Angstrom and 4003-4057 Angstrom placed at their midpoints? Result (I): 0.11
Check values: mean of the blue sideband 11.4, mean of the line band 10.4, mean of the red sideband 11.7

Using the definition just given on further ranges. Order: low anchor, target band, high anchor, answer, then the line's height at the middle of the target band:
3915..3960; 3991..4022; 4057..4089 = -0.060 mag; 11.1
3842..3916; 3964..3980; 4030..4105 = 0.305 mag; 10.9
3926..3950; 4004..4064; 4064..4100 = -0.099 mag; 10.7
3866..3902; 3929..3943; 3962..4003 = 0.087 mag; 10.2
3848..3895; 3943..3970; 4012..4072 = 0.083 mag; 11.1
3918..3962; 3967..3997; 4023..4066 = 0.114 mag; 11.1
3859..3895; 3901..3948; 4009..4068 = -0.010 mag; 10.7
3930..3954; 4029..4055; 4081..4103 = -0.153 mag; 10.1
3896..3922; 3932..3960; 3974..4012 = 0.069 mag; 11.3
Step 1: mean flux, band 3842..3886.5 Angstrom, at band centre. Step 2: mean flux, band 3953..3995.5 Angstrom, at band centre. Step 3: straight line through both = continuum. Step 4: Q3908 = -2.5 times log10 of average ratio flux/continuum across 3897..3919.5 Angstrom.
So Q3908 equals -0.062 mag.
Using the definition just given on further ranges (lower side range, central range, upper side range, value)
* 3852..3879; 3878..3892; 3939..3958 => 0.27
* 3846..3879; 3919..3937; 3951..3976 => 0.03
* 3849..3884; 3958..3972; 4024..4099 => 0.33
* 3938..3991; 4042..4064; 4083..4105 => -0.18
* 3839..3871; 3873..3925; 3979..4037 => 0.07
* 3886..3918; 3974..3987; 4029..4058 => 0.03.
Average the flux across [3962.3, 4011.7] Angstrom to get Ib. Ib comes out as 10.4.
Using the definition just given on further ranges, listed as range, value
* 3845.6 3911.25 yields 10.8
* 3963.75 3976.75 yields 7.69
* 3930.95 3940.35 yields 8.73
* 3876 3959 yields 10.6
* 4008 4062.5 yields 11.7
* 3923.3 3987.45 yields 10.1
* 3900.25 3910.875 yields 11.2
